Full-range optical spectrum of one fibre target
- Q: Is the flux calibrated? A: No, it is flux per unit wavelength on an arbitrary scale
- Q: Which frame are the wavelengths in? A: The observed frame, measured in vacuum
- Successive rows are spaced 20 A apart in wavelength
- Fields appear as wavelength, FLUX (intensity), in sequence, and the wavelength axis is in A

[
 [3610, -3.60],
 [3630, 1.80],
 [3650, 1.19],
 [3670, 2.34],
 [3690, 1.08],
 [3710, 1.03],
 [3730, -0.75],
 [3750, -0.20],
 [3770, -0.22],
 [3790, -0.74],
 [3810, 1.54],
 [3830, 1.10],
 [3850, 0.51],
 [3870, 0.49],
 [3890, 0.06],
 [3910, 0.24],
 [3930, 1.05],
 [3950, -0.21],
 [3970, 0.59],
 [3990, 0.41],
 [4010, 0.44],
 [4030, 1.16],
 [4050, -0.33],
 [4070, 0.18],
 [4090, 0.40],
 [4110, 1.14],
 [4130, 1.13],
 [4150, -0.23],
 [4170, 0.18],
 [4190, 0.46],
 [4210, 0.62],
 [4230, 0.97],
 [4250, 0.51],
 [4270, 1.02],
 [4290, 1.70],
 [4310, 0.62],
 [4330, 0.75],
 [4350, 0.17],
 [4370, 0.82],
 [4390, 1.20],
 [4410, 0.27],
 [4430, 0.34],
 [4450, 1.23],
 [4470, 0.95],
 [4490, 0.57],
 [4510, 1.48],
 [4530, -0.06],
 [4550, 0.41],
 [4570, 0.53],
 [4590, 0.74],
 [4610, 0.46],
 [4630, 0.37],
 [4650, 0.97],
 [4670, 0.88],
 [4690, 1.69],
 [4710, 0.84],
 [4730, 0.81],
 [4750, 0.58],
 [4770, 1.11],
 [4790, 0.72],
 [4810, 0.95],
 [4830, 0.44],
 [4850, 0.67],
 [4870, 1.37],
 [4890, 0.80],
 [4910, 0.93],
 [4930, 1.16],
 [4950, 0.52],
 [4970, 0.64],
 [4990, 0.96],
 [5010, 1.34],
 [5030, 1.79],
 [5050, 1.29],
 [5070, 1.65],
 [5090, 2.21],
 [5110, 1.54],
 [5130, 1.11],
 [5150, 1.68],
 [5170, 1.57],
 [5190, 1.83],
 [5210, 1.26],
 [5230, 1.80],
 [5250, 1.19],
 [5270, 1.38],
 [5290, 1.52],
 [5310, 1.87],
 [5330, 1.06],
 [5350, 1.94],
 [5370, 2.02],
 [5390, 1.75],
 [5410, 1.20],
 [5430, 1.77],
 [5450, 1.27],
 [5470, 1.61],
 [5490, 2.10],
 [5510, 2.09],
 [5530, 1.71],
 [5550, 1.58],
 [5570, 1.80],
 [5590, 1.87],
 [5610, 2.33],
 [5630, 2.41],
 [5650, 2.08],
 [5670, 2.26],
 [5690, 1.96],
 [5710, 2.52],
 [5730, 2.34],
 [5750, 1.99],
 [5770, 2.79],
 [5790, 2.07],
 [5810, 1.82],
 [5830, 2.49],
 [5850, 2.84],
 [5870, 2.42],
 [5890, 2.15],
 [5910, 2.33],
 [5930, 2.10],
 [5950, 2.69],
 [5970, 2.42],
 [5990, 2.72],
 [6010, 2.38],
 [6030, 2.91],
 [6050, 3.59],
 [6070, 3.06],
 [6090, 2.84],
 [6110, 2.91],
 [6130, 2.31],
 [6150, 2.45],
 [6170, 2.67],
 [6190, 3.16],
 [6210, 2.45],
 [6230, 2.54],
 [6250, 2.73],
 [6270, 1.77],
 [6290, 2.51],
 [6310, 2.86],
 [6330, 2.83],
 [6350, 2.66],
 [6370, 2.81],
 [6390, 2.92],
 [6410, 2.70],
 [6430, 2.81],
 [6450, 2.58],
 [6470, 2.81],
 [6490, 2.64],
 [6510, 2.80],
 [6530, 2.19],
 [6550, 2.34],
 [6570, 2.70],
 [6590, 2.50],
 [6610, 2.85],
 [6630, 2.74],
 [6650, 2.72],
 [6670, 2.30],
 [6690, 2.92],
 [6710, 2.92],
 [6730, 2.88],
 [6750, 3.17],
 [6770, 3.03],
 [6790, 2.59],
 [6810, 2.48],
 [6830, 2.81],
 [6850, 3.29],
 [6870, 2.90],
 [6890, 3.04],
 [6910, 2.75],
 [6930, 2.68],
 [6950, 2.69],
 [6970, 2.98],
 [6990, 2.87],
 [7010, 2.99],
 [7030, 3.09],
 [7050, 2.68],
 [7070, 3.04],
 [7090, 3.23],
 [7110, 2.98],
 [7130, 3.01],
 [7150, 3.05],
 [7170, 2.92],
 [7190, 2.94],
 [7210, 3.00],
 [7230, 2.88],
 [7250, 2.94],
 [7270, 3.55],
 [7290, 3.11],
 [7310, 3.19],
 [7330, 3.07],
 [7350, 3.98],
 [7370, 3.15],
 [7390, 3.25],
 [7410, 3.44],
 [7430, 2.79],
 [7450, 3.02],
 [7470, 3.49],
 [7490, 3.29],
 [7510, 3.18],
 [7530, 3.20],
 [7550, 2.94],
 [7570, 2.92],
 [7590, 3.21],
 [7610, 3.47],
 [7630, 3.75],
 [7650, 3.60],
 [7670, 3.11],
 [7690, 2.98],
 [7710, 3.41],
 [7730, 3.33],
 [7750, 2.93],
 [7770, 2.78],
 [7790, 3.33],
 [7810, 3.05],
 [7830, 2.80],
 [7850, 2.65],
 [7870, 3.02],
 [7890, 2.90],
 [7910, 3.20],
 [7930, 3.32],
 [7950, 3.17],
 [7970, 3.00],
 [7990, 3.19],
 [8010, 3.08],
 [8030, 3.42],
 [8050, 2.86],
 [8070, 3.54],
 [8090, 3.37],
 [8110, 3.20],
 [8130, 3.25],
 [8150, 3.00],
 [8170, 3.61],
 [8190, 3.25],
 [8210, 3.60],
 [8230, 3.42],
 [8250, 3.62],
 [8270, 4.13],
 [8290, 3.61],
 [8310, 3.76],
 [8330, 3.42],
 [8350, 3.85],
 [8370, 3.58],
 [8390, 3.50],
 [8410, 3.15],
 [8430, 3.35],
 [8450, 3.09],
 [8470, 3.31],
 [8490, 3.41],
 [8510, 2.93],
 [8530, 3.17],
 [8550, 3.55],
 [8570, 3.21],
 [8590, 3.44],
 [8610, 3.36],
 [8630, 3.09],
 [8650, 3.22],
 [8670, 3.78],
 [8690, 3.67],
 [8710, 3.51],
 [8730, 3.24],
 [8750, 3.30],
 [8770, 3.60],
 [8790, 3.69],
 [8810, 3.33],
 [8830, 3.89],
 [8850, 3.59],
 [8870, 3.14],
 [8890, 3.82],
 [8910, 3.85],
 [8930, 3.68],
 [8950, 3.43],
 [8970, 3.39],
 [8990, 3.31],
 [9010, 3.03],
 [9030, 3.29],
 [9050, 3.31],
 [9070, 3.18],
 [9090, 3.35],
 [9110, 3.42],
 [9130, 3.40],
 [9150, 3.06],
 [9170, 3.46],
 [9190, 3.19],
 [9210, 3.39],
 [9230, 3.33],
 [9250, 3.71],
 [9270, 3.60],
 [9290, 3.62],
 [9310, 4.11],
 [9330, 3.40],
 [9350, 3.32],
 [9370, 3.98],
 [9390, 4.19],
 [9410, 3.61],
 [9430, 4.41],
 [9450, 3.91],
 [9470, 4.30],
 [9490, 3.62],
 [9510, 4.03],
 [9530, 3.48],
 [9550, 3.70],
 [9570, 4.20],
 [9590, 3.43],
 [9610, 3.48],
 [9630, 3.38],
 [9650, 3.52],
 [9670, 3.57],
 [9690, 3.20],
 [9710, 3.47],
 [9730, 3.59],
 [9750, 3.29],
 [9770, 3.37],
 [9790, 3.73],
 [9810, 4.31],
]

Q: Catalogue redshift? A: 0.260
